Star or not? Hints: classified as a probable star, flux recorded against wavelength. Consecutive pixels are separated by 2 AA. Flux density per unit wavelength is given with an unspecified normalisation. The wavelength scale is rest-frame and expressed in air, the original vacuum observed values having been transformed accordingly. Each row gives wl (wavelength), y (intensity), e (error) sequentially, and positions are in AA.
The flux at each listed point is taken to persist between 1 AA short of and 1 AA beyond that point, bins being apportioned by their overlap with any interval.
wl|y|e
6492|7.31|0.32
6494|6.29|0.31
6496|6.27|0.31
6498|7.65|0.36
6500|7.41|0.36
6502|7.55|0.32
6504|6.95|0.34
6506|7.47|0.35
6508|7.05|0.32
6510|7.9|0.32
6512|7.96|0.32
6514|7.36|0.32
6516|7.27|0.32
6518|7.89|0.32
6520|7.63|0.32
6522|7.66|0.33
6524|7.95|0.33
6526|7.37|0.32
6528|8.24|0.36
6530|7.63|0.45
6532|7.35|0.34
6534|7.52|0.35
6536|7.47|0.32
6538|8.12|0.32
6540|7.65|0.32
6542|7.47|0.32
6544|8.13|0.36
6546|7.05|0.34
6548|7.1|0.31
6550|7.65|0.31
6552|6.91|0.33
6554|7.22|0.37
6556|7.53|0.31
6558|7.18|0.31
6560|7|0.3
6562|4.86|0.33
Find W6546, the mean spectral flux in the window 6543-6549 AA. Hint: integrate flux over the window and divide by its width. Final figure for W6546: 7.43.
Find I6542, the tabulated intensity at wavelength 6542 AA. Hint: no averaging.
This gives 7.47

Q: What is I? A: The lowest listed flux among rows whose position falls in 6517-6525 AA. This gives 7.63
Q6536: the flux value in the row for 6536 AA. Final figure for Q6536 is 7.47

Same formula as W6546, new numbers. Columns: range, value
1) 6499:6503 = 7.48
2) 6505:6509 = 7.26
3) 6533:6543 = 7.65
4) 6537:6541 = 7.88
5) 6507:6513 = 7.64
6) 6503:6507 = 7.21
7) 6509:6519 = 7.68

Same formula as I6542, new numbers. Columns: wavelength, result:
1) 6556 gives 7.53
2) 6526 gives 7.37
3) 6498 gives 7.65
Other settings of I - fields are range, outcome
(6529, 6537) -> 7.35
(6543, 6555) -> 6.91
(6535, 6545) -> 7.47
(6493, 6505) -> 6.27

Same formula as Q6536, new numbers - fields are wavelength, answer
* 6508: 7.05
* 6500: 7.41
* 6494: 6.29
